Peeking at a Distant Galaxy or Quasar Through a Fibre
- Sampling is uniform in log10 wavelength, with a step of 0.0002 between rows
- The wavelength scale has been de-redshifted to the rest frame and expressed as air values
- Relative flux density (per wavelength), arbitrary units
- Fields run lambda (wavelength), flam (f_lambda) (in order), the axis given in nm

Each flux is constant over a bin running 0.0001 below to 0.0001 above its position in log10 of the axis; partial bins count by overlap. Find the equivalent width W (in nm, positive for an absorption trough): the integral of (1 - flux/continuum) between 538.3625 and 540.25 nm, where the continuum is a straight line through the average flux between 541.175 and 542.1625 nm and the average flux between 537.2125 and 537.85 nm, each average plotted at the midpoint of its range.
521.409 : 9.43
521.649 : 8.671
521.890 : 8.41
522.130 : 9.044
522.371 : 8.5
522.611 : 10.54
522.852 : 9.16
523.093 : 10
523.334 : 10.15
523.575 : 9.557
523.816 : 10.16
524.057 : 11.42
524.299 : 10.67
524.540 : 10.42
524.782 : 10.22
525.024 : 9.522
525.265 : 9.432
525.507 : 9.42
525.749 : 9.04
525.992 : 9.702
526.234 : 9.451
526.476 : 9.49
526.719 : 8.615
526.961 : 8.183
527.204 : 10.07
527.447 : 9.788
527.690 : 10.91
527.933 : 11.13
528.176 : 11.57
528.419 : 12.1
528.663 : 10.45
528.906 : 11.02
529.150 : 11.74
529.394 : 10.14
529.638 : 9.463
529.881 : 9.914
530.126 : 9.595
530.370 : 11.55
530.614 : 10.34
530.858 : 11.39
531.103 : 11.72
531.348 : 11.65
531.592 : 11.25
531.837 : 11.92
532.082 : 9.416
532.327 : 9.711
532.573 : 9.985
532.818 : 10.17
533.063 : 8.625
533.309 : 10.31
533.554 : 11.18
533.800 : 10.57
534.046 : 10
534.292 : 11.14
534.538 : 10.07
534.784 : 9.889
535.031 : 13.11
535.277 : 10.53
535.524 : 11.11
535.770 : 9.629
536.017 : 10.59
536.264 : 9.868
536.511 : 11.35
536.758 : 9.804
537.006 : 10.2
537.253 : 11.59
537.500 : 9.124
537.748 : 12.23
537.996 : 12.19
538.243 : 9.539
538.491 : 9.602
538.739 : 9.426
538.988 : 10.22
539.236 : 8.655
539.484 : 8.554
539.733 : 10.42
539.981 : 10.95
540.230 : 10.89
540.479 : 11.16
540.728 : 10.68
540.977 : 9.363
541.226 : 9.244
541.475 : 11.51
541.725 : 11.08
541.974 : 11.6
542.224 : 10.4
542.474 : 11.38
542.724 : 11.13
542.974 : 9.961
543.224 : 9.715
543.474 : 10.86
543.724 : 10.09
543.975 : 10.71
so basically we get 0.19 nm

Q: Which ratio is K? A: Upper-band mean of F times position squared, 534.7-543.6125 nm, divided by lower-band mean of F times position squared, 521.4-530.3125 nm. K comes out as 1.11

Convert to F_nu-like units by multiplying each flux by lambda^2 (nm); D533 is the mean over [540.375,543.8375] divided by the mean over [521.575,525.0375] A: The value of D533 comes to 1.2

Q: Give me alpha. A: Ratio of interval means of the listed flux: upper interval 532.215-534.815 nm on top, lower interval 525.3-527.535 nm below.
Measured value 1.09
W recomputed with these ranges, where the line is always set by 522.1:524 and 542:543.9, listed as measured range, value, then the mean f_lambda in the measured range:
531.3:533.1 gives -0.05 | 10.4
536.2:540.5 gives 0.03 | 10.3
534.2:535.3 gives -0.08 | 11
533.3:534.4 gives -0.05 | 10.7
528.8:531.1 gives -0.14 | 10.6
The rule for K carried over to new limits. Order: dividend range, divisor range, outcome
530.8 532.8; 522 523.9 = 1.16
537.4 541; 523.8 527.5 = 1.11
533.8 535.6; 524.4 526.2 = 1.16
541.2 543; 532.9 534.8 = 1.10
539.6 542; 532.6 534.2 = 1.08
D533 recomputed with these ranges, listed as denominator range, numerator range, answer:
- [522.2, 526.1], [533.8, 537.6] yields 1.12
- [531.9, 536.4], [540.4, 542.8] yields 1.07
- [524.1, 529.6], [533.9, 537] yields 1.08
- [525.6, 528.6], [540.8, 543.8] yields 1.11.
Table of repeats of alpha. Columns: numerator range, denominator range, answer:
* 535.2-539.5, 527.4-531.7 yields 0.94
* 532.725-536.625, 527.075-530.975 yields 0.98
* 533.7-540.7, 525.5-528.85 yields 1.04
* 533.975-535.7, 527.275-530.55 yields 1.01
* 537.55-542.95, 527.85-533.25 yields 0.98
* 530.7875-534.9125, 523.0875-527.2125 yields 1.08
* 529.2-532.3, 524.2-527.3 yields 1.12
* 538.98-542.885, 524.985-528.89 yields 1.05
